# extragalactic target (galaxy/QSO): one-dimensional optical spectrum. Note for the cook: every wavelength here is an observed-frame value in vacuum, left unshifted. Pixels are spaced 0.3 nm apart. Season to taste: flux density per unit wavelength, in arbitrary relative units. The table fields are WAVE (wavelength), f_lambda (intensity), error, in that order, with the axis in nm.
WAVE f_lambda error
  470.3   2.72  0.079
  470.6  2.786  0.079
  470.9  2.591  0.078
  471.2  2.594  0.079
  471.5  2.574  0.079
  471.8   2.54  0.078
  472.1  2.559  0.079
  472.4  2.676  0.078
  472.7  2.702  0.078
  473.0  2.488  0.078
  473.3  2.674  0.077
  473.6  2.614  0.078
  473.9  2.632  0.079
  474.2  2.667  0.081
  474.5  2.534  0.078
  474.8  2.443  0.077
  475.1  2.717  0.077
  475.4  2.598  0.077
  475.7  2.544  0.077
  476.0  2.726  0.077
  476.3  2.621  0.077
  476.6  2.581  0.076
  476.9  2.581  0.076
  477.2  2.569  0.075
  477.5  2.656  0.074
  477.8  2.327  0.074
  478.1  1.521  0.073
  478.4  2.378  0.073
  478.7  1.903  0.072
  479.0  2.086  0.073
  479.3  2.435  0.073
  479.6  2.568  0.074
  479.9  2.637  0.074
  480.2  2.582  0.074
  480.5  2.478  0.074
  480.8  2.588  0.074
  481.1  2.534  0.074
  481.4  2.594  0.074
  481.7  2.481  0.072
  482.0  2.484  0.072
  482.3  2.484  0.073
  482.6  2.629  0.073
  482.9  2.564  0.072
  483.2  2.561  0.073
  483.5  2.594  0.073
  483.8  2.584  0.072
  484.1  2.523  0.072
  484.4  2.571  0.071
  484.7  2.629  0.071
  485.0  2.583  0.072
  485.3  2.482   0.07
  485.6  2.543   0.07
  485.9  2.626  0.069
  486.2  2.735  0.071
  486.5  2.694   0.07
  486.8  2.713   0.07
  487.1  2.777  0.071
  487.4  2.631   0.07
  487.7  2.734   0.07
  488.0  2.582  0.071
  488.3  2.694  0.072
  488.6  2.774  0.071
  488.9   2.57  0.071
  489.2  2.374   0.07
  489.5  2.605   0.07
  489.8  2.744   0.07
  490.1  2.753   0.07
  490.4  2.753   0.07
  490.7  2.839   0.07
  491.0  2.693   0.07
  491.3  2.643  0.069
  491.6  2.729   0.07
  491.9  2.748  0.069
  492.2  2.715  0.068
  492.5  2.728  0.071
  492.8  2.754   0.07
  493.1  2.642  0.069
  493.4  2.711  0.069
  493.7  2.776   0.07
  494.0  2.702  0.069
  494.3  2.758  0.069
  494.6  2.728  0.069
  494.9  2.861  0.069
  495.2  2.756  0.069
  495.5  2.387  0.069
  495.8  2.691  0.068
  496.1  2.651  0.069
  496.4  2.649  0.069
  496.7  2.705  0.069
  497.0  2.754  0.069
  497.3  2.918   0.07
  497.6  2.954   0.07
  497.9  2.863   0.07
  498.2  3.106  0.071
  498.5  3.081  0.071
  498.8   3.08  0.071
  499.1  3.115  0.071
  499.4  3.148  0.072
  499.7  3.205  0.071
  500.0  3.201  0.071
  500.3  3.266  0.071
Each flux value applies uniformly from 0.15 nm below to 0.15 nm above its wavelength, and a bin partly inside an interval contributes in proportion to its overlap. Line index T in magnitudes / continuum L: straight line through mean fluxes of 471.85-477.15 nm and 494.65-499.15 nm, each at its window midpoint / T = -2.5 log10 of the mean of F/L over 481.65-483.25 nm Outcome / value 0.06 mag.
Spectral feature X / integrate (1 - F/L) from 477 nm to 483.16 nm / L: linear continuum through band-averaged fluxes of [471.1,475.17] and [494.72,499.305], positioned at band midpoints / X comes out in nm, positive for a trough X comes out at 0.56 nm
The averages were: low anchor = 2.6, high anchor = 2.84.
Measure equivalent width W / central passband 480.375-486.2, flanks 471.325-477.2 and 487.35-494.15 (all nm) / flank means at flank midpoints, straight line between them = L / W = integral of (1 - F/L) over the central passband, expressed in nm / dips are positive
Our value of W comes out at 0.203 nm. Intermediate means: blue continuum 2.6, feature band 2.56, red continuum 2.69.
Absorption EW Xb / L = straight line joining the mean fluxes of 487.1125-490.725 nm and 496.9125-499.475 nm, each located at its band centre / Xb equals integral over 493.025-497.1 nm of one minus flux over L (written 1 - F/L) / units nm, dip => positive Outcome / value 0.27 nm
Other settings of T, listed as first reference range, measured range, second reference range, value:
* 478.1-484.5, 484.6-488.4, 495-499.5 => -0.02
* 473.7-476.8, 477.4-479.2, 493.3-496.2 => 0.22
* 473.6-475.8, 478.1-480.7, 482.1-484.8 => 0.11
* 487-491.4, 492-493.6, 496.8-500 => 0.04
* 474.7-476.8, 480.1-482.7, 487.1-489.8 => 0.04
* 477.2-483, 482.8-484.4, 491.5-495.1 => -0.03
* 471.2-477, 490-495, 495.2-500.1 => 0.04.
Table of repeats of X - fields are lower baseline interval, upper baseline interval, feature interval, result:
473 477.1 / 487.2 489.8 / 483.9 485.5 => 0.04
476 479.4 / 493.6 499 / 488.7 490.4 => 0.01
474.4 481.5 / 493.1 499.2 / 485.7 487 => -0.03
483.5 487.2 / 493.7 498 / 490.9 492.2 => -0.01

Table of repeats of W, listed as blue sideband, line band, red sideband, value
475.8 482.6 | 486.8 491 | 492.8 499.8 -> -0.022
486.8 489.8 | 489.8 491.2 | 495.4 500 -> -0.024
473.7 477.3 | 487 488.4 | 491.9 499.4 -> 0.022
